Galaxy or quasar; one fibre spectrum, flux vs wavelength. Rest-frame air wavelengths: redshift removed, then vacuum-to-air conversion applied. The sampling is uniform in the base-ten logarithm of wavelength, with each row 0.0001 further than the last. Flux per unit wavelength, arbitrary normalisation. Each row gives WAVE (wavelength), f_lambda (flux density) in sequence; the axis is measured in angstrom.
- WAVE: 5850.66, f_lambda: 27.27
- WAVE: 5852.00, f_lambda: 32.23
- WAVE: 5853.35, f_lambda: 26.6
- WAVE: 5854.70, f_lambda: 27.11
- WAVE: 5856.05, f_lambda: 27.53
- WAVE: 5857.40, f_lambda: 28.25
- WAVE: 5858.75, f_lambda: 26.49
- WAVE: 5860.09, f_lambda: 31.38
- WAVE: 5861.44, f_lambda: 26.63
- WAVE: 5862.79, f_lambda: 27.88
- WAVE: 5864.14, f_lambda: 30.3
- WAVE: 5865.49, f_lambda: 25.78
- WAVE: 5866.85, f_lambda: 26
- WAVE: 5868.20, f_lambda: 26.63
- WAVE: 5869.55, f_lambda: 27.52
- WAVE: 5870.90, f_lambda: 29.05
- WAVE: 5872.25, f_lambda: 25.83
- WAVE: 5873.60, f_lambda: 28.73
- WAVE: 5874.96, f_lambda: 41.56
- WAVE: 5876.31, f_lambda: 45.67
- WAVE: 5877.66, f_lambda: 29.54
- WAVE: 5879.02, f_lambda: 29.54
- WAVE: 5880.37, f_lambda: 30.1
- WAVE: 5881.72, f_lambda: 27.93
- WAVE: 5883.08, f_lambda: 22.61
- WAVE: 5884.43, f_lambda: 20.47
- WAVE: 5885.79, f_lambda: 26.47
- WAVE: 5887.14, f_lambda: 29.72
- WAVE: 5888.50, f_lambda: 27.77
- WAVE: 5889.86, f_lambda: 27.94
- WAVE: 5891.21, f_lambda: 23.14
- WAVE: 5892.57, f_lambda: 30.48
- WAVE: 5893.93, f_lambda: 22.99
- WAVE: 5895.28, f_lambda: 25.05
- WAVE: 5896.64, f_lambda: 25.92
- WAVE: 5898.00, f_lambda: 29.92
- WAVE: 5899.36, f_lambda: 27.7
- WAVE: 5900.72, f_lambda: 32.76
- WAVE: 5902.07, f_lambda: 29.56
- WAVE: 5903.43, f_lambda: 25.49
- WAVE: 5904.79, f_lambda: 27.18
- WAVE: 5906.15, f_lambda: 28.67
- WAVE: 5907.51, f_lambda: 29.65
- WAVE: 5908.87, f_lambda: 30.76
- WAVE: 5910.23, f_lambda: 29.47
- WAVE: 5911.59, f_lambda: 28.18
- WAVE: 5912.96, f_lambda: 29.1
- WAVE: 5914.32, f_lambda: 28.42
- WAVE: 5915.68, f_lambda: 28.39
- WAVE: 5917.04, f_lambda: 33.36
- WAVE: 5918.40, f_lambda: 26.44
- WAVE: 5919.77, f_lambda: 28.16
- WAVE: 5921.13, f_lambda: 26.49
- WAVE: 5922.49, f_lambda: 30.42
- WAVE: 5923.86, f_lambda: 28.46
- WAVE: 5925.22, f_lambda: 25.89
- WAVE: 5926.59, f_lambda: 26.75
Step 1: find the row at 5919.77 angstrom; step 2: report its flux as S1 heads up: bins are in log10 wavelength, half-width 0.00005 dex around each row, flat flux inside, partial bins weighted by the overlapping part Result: 28.16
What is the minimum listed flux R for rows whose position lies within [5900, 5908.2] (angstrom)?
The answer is 25.49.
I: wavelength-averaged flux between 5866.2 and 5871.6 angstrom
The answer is 27.3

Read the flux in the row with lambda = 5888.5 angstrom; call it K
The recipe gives 27.77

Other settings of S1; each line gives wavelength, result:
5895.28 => 25.05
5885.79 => 26.47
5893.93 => 22.99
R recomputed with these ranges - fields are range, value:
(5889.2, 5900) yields 22.99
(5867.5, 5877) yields 25.83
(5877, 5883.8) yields 22.61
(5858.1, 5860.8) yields 26.49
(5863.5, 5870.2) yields 25.78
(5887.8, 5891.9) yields 23.14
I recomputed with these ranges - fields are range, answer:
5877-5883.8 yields 27.9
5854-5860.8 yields 28.1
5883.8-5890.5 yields 26.5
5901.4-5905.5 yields 27.4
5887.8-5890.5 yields 27.8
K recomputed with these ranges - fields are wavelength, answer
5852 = 32.23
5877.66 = 29.54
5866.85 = 26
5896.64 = 25.92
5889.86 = 27.94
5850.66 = 27.27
